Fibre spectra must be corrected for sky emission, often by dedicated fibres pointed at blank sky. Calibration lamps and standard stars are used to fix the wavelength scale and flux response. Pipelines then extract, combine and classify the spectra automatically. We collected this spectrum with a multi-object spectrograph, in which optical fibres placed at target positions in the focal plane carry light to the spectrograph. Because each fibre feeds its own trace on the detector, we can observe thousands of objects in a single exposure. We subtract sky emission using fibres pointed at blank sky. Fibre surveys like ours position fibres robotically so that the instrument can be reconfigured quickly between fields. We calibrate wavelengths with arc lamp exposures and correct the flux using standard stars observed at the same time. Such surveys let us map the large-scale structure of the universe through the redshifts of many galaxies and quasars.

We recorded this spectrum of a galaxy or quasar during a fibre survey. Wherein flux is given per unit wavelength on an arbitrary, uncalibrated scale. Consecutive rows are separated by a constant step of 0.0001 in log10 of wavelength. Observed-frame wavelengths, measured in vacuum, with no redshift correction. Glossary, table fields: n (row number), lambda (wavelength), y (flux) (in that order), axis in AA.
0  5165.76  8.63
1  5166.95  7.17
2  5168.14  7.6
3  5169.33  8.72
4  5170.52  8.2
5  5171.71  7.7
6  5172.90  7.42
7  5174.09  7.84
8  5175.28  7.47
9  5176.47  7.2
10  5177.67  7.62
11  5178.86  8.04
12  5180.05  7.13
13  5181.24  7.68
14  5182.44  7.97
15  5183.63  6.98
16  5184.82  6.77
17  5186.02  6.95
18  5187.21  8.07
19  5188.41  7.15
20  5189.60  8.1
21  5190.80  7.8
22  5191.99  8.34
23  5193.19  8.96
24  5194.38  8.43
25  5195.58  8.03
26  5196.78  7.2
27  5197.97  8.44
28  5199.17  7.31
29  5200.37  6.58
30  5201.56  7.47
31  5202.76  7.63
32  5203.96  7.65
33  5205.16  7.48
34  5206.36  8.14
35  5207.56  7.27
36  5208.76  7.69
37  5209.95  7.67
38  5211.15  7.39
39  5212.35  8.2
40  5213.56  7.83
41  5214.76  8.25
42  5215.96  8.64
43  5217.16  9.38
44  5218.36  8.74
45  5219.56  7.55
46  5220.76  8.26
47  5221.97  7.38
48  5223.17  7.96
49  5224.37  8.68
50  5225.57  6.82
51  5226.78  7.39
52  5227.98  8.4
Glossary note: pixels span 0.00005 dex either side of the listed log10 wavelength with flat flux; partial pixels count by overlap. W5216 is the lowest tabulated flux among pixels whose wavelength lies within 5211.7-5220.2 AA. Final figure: 7.55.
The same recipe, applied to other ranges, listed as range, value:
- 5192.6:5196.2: 8.03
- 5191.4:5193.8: 8.34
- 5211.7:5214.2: 7.83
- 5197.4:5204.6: 6.58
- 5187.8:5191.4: 7.15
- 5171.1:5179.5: 7.2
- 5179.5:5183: 7.13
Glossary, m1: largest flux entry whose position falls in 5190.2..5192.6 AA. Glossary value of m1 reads 8.34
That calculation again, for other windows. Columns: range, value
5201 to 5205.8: 7.65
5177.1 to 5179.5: 8.04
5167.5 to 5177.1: 8.72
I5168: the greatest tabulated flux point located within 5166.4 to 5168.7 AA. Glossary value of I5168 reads 7.6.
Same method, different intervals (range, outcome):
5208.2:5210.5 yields 7.69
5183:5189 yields 8.07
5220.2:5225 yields 8.68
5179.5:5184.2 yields 7.97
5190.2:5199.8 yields 8.96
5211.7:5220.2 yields 9.38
